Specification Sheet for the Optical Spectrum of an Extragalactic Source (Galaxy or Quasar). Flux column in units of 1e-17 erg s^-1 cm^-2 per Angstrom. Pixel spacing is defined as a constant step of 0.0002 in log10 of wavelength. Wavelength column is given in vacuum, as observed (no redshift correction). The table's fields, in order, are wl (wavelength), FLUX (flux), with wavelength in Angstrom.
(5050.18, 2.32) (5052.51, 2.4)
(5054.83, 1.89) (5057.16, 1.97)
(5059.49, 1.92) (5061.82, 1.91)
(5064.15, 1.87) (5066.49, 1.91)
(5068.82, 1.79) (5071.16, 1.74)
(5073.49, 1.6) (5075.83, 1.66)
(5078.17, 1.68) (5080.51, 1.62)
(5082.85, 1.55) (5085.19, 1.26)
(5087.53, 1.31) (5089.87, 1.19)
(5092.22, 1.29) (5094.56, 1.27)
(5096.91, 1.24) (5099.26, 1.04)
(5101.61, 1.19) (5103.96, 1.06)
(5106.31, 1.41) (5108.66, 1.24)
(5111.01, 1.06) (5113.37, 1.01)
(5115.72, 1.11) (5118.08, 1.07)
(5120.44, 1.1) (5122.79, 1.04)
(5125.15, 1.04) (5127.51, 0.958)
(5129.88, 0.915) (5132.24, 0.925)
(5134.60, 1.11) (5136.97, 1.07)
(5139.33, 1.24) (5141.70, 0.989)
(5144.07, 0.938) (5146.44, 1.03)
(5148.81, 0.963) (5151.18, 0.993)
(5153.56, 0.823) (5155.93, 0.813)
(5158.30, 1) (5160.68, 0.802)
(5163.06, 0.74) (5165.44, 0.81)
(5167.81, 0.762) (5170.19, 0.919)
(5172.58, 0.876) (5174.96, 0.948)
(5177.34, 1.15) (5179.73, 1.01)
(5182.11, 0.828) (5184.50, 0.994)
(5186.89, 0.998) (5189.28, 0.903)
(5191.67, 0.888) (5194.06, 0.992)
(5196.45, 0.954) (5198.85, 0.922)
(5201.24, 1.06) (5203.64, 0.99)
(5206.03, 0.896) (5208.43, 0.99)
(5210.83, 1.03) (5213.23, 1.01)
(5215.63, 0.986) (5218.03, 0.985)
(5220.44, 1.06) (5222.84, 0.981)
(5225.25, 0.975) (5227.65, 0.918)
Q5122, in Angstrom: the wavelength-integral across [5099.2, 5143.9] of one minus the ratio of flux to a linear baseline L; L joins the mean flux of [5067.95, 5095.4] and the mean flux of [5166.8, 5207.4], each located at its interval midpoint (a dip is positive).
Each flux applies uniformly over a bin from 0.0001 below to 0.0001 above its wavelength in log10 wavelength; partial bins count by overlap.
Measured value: 7.20 Angstrom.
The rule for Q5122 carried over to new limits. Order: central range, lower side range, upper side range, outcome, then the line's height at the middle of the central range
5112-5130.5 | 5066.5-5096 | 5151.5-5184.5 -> 2.9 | 1.22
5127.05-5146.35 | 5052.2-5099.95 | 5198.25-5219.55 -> 4.5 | 1.33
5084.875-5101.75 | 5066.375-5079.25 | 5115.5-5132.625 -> 2.5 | 1.44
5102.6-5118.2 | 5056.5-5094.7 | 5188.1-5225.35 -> 3.3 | 1.45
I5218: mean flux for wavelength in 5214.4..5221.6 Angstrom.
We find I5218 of 1.01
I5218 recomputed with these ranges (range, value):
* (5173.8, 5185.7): 0.986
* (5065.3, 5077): 1.74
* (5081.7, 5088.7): 1.37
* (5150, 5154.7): 0.907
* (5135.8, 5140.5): 1.16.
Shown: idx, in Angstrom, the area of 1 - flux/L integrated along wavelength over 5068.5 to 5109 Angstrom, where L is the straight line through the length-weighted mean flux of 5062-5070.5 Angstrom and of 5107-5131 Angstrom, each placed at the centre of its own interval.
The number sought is 3.4 Angstrom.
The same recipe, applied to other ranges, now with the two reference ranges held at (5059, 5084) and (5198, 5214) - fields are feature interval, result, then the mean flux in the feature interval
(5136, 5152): 3.6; 1.03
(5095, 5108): 3.1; 1.19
